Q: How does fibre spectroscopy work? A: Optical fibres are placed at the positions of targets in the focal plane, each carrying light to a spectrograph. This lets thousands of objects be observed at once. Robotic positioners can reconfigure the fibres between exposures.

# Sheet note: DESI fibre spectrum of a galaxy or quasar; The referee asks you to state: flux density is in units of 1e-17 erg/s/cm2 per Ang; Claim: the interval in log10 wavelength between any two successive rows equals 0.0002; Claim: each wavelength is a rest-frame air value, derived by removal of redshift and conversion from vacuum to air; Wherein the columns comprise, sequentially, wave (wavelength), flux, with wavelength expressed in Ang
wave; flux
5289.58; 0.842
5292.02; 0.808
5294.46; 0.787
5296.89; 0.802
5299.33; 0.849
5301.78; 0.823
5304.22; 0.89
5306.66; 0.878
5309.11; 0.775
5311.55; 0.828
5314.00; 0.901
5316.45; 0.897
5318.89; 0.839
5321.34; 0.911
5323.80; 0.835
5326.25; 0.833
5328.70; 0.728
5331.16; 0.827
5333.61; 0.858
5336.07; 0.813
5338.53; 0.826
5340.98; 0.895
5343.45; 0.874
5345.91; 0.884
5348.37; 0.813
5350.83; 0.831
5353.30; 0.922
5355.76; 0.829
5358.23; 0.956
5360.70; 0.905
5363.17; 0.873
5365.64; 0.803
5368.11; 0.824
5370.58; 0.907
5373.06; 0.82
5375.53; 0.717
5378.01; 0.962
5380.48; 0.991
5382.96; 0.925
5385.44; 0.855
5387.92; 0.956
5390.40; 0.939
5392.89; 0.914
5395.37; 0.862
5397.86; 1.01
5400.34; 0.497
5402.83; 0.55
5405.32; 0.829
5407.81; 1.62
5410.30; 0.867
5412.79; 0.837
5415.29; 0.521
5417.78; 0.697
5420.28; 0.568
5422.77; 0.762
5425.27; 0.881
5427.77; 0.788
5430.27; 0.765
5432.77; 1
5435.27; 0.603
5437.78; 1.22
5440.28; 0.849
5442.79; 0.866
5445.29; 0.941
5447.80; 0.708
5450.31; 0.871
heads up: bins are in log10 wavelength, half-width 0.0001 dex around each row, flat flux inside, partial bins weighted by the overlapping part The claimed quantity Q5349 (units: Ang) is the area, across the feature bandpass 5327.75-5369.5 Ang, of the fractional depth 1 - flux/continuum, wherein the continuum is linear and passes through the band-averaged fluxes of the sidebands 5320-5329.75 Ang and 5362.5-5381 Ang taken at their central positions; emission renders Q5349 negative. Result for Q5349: -0.4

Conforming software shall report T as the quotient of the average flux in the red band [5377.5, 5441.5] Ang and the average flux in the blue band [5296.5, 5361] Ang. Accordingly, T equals 1.00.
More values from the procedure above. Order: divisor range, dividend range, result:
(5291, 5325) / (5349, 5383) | 1.03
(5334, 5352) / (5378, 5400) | 1.08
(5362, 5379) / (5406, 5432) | 0.99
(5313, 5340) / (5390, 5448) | 0.99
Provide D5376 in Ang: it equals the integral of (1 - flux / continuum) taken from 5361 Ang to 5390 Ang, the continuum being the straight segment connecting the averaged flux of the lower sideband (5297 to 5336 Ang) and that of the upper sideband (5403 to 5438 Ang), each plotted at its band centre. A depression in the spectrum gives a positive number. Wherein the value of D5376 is -1.42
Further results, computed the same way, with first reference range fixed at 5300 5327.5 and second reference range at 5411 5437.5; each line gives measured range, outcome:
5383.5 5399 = -2.60 Ang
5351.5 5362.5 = -1.06 Ang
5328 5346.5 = -0.10 Ang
